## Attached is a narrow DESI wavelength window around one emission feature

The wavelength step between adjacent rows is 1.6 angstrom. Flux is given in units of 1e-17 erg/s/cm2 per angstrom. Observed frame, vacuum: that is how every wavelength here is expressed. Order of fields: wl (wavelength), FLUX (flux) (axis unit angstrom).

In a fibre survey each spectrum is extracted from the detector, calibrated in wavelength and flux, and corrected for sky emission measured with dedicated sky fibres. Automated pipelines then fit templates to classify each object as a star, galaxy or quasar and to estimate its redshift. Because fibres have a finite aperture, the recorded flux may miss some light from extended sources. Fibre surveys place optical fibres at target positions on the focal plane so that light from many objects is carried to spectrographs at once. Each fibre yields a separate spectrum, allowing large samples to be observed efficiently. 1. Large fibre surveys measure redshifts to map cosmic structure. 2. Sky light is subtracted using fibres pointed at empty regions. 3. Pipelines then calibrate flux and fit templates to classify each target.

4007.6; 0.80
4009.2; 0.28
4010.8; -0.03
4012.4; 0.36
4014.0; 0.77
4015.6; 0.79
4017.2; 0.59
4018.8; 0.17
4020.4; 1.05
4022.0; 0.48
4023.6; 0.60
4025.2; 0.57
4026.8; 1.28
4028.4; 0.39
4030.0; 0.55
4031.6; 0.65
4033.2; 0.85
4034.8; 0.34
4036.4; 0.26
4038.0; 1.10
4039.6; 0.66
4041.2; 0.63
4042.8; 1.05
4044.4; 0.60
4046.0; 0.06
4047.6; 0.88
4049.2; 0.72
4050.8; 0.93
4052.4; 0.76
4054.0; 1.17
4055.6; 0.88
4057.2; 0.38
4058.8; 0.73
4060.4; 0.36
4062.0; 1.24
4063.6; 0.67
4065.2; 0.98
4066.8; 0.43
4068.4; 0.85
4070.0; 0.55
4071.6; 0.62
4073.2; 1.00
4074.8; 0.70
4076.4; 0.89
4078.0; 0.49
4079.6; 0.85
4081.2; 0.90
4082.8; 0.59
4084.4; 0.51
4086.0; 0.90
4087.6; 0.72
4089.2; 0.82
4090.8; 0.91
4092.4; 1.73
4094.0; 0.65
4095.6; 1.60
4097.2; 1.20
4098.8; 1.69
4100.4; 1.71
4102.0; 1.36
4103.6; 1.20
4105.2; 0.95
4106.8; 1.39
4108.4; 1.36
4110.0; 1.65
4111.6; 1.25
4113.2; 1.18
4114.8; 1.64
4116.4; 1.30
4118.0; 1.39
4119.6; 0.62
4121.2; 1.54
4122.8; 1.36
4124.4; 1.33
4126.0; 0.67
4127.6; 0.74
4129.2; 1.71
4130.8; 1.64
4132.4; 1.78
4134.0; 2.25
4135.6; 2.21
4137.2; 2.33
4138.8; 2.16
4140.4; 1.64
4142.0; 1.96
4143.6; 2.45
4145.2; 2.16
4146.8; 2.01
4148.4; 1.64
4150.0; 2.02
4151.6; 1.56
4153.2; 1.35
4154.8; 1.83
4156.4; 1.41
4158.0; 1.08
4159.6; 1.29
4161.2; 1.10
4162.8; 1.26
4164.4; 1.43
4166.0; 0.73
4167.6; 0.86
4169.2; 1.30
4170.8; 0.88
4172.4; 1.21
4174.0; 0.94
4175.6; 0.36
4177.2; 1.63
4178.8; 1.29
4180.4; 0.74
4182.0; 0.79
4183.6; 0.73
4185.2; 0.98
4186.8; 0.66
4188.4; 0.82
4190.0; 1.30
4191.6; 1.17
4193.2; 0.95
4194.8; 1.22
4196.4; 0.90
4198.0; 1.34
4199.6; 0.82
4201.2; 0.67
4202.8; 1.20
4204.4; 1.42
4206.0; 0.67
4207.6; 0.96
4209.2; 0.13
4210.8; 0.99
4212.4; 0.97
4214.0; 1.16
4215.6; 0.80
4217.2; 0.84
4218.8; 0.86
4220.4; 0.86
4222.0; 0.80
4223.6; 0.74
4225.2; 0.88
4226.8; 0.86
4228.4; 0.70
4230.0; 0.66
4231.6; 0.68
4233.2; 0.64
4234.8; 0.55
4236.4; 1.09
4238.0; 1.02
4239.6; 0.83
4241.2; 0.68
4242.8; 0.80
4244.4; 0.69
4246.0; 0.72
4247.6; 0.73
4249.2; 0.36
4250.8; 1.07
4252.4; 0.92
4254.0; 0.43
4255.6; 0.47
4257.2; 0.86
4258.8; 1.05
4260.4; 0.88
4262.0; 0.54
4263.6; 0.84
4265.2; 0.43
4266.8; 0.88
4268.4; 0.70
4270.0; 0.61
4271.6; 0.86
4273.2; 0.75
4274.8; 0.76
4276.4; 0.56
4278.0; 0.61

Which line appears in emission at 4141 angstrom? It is C IV 1549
